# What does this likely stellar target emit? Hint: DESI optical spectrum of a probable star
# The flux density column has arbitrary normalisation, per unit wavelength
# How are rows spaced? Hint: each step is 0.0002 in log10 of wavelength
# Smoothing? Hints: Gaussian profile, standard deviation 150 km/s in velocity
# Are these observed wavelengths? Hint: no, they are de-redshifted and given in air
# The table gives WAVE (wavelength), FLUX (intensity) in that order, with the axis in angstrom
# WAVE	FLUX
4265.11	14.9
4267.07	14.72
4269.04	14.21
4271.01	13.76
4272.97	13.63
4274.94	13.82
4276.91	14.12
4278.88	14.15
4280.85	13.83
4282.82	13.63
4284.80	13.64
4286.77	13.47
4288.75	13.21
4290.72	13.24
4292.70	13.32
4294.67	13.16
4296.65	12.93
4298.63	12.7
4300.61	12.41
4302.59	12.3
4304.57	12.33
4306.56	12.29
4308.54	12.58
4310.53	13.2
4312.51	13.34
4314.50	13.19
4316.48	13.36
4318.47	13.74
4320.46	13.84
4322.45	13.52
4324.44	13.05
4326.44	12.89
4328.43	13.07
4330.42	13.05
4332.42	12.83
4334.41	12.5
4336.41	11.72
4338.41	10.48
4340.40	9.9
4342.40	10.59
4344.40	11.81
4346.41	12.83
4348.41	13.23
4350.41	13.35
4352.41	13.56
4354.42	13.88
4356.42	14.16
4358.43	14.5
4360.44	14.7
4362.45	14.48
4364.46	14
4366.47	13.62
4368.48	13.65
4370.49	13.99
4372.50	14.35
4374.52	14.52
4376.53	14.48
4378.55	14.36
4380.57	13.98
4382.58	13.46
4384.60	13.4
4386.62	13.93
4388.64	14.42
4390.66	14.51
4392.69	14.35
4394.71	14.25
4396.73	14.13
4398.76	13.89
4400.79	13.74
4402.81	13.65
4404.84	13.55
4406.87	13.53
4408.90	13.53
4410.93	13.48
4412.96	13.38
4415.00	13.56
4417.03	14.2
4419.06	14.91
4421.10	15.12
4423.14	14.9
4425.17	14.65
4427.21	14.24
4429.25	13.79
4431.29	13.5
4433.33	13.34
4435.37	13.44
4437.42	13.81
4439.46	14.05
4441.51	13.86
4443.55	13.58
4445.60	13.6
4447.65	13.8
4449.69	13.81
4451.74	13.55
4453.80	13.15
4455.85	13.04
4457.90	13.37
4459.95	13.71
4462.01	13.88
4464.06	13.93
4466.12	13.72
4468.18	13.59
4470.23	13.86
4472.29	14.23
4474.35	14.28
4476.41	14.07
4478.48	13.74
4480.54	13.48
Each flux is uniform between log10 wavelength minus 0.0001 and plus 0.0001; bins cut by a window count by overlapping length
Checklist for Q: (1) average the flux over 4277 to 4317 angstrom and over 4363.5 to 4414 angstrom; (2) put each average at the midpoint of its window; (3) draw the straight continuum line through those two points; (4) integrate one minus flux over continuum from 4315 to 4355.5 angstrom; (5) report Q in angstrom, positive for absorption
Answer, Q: 2.4 angstrom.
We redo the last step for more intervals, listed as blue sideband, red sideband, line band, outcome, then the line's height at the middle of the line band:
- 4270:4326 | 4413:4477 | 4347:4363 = -0.51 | 13.5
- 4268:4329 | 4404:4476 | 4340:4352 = 1.19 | 13.5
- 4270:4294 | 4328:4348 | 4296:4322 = -0.34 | 12.8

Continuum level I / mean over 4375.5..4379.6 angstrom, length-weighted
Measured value 14.4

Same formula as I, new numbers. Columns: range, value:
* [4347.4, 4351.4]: 13.3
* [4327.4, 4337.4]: 12.6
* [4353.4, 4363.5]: 14.3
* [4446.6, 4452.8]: 13.7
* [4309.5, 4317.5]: 13.3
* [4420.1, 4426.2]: 14.9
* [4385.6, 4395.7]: 14.3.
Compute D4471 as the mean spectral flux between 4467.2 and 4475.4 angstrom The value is 14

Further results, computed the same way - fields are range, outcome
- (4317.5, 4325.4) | 13.5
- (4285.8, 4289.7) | 13.3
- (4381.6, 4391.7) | 13.9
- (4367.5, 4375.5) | 14.1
